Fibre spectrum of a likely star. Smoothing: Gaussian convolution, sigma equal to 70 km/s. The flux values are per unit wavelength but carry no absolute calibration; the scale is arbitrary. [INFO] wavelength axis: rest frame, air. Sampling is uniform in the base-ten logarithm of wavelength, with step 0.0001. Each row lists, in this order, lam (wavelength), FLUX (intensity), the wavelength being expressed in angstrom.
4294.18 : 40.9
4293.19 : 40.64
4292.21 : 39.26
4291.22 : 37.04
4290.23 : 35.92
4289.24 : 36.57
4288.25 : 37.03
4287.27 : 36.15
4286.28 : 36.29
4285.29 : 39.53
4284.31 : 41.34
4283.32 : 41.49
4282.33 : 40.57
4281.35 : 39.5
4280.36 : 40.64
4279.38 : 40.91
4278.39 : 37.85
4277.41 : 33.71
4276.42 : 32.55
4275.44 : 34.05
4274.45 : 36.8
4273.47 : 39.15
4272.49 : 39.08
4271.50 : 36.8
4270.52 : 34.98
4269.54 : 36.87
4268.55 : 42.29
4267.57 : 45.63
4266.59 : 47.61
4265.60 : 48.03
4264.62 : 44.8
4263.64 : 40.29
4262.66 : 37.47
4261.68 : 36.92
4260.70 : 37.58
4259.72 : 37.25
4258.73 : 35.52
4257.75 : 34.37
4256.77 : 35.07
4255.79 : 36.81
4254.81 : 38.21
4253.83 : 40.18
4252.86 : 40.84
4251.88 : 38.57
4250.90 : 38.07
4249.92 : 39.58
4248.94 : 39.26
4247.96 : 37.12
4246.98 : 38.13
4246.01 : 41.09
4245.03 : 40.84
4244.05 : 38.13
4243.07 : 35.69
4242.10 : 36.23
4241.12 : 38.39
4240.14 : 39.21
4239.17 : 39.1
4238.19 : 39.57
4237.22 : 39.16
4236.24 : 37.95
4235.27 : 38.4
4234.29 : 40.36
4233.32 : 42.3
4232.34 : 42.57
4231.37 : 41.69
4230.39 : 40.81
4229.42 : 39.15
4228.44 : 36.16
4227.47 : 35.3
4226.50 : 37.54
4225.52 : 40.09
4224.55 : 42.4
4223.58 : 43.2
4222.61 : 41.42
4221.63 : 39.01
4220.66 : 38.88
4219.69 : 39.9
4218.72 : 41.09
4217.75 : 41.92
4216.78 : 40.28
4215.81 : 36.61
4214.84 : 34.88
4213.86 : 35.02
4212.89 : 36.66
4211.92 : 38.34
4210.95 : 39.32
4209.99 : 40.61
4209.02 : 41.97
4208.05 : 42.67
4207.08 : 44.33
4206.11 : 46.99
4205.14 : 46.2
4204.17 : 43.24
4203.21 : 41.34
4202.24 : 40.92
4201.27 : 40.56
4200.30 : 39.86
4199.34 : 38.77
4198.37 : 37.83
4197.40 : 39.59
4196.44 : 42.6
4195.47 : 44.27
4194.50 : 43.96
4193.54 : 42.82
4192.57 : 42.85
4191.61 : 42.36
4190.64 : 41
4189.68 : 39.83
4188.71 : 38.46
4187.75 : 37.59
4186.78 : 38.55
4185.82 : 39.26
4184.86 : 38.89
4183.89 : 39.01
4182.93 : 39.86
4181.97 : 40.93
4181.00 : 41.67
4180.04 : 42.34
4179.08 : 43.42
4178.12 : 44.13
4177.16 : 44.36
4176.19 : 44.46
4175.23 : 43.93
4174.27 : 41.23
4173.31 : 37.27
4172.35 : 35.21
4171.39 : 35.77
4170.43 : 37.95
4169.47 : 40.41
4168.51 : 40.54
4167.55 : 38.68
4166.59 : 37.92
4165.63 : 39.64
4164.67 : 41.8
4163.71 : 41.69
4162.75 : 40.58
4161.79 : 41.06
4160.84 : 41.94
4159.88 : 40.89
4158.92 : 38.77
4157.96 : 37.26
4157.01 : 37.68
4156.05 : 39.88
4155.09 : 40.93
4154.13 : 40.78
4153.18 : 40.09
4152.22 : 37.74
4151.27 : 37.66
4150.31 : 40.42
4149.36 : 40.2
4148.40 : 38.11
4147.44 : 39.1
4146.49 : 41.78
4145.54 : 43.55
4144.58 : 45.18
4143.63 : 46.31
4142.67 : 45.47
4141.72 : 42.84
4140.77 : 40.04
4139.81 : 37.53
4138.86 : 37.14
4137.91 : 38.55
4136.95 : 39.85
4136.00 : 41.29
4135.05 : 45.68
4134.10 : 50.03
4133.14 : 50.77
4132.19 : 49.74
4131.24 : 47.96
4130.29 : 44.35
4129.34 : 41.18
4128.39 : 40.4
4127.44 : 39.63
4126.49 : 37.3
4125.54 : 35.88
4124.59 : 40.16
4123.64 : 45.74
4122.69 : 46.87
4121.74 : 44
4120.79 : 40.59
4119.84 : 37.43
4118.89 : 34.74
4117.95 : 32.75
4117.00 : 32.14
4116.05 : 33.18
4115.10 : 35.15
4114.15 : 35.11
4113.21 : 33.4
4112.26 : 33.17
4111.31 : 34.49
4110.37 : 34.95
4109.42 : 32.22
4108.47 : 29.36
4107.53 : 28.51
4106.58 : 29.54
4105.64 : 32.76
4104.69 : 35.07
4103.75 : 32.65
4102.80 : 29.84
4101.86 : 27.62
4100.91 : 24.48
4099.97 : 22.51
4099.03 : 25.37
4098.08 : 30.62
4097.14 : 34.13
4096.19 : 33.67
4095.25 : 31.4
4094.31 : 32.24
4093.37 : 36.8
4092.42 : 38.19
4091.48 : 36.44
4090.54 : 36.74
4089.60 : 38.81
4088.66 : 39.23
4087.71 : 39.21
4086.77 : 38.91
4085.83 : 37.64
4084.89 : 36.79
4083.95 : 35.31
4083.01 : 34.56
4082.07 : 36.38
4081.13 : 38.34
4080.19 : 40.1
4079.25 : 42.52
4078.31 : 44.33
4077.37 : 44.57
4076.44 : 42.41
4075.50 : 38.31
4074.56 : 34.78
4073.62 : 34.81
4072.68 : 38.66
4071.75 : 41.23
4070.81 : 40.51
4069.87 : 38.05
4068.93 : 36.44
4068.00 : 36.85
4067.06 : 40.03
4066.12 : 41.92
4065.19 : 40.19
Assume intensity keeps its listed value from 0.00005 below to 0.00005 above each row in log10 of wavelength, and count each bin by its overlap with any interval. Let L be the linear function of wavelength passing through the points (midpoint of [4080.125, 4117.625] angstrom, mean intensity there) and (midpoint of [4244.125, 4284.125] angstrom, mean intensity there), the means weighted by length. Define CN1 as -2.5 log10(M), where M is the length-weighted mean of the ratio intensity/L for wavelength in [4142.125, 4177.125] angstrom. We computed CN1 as -0.139 mag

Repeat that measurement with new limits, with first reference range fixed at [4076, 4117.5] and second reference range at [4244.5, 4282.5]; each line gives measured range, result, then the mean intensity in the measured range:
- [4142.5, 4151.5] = -0.17 mag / 41.7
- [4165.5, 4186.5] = -0.11 mag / 40.3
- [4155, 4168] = -0.10 mag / 39.9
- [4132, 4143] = -0.21 mag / 43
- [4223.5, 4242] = -0.04 mag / 39.5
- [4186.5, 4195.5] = -0.11 mag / 41.1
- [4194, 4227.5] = -0.09 mag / 40.6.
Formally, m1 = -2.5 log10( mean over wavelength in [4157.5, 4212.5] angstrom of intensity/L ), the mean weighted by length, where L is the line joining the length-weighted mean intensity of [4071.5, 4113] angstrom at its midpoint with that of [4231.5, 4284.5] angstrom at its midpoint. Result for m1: -0.10 mag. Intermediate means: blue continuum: 34.9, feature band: 40.8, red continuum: 39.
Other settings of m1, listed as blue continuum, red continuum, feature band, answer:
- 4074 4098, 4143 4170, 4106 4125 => 0.09 mag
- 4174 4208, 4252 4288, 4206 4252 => 0.02 mag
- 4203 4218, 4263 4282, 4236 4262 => 0.05 mag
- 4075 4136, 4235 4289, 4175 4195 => -0.10 mag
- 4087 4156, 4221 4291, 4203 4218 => -0.06 mag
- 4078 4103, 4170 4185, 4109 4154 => -0.07 mag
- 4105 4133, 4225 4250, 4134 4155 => -0.09 mag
